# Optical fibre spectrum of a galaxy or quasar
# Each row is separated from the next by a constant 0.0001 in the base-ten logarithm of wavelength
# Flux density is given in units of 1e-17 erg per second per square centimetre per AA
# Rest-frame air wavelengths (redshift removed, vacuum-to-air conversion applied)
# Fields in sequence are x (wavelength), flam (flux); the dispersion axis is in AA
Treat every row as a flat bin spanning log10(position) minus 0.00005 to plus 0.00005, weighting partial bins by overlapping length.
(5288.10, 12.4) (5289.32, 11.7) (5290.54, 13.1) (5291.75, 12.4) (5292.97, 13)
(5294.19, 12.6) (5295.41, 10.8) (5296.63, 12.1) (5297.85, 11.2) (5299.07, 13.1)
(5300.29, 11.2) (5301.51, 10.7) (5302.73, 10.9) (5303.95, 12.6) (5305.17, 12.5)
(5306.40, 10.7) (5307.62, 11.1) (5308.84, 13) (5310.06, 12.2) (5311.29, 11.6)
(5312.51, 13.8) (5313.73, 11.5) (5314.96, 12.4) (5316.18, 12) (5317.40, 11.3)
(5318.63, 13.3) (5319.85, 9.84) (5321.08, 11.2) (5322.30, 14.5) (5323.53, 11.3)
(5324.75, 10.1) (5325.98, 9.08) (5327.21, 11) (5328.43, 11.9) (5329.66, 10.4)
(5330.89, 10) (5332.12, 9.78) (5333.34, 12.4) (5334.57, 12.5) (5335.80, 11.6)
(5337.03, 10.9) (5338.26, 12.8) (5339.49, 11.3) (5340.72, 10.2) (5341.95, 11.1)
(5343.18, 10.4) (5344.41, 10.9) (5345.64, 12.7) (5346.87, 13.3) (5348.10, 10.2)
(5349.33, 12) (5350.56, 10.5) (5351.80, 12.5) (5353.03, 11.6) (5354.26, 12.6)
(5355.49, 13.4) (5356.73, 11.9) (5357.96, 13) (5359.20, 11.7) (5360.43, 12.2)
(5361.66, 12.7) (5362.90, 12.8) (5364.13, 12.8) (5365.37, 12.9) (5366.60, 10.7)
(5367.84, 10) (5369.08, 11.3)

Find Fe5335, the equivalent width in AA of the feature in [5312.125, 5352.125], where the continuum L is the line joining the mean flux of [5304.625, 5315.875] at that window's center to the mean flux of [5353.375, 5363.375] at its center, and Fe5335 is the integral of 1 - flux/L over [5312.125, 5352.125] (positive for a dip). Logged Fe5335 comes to 2.7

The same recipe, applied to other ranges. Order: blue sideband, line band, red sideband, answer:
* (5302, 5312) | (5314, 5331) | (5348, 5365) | 0.8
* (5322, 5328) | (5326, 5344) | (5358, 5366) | 0.6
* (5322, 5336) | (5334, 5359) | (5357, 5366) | 0.3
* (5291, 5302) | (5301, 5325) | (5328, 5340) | -0.4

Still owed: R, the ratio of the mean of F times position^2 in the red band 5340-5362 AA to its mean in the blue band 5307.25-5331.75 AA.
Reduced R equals 1.0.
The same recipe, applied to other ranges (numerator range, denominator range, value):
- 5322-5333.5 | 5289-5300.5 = 0.91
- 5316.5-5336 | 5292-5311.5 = 0.96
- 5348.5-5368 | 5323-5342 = 1.11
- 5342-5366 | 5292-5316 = 1.03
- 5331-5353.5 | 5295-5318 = 0.98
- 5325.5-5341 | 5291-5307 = 0.95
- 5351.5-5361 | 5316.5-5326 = 1.09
